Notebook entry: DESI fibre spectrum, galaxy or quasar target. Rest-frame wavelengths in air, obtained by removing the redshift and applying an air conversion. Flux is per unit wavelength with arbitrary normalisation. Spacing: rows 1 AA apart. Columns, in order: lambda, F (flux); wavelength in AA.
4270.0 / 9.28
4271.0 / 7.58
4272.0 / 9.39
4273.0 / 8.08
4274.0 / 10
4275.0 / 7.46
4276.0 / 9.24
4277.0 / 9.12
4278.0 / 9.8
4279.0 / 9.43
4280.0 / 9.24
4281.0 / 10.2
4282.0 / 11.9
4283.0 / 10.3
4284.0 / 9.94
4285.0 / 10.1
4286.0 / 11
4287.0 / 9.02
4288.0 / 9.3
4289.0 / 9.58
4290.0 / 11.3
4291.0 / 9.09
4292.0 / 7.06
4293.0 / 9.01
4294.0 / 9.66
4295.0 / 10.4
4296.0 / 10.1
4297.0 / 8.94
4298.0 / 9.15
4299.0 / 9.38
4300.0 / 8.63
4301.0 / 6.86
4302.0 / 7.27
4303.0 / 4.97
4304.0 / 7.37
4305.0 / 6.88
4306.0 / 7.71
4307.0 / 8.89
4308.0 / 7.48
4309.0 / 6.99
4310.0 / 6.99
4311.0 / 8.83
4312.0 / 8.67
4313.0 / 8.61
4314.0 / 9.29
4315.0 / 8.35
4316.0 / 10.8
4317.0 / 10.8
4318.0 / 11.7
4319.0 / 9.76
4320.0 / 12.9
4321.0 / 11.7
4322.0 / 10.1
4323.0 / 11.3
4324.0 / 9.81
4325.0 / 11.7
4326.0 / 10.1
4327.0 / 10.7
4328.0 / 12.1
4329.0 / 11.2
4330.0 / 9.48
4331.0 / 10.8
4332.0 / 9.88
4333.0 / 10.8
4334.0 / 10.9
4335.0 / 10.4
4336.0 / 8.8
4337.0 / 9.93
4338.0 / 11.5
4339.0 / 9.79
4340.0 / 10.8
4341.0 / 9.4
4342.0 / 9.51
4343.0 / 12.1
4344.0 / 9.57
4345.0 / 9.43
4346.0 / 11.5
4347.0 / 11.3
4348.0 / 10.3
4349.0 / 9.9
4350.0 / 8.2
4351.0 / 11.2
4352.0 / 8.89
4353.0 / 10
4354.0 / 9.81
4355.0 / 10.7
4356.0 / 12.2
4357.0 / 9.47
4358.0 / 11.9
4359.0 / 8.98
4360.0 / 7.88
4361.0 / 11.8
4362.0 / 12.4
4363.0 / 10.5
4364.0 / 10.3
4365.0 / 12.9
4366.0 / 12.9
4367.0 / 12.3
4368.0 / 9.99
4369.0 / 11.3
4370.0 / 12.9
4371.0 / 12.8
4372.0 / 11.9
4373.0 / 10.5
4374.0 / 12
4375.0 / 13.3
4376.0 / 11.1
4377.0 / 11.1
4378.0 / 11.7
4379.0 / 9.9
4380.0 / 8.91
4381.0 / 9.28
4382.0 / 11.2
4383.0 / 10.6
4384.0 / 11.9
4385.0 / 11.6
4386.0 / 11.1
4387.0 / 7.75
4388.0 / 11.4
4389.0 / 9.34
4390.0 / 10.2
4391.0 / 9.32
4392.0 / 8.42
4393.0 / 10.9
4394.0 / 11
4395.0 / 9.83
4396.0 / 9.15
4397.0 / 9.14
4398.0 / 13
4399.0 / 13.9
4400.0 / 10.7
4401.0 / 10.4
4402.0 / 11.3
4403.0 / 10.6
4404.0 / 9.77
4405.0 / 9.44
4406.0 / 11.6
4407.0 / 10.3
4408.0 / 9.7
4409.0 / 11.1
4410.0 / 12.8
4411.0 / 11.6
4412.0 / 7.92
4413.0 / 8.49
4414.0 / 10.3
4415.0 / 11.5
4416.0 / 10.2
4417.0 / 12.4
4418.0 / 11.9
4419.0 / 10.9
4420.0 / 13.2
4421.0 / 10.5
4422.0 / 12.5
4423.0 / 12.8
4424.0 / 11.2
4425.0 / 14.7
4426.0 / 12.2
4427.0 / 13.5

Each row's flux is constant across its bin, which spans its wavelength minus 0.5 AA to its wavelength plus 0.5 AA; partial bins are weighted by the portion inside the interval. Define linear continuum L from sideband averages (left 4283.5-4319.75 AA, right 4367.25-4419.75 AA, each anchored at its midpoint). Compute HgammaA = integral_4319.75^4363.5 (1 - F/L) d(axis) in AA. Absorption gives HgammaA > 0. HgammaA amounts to -3.45 AA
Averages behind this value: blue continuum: 8.91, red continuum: 10.8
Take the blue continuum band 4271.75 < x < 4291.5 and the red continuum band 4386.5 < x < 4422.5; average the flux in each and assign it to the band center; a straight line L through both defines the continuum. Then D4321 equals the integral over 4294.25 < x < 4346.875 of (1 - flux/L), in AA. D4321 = 1.8 AA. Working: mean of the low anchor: 9.68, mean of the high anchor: 10.6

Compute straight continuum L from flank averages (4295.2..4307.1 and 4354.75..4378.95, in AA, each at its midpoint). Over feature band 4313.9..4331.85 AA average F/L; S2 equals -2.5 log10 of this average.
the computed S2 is -0.174 mag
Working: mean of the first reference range 8.04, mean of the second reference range 11.3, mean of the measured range 10.7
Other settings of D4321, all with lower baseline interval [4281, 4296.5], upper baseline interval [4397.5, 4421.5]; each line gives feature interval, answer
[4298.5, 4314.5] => 3.6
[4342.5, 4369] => -0.4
